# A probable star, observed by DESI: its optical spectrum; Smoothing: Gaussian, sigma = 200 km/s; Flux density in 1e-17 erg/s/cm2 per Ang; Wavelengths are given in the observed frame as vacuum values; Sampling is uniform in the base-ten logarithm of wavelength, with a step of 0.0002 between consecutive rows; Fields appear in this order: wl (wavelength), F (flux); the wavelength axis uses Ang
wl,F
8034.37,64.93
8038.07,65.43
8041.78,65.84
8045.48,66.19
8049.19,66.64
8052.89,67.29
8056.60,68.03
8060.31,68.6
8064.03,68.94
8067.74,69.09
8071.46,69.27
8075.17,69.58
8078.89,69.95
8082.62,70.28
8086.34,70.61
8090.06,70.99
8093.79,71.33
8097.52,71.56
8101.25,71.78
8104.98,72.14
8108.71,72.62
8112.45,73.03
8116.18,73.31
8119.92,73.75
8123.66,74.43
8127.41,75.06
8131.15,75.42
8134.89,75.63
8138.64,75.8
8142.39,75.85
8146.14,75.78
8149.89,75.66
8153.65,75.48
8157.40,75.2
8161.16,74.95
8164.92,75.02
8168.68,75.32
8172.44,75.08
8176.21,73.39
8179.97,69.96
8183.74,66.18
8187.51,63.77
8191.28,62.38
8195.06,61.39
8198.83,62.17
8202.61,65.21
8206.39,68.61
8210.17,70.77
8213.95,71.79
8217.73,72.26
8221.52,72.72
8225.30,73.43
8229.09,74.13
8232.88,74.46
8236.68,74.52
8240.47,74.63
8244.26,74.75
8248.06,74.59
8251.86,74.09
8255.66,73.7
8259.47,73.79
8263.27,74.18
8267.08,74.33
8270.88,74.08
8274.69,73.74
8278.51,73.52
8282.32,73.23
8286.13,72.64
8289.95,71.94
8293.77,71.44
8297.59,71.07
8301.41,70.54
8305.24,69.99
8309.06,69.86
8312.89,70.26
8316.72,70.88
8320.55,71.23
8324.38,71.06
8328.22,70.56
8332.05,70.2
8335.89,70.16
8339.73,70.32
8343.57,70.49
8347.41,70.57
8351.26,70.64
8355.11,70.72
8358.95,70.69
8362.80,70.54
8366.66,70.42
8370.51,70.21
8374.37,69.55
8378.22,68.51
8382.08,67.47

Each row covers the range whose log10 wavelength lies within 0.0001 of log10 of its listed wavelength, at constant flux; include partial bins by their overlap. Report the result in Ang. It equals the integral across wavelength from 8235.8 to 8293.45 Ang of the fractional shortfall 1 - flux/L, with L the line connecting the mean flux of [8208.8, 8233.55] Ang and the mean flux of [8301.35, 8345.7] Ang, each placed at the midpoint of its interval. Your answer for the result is -1.6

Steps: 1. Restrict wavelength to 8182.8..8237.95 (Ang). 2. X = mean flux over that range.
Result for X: 68.9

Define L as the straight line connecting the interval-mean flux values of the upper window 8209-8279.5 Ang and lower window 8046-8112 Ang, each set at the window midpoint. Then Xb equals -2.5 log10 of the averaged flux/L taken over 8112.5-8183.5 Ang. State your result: -0.04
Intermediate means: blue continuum 69.9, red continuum 73.7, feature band 74.5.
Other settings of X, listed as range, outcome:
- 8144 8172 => 75.3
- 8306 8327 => 70.6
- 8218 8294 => 73.7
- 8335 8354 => 70.4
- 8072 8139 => 72.5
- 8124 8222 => 71.6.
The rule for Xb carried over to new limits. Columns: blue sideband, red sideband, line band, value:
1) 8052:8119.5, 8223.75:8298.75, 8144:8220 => 0.03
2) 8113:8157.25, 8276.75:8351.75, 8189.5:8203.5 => 0.18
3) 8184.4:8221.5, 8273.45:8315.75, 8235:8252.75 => -0.09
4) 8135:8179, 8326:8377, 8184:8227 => 0.10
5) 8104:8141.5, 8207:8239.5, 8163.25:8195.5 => 0.06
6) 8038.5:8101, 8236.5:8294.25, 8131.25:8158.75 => -0.07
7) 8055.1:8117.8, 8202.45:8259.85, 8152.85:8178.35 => -0.04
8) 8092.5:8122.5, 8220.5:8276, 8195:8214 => 0.11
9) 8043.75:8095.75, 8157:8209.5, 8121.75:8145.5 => -0.10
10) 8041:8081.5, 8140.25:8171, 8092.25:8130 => -0.01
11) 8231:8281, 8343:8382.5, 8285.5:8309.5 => 0.02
